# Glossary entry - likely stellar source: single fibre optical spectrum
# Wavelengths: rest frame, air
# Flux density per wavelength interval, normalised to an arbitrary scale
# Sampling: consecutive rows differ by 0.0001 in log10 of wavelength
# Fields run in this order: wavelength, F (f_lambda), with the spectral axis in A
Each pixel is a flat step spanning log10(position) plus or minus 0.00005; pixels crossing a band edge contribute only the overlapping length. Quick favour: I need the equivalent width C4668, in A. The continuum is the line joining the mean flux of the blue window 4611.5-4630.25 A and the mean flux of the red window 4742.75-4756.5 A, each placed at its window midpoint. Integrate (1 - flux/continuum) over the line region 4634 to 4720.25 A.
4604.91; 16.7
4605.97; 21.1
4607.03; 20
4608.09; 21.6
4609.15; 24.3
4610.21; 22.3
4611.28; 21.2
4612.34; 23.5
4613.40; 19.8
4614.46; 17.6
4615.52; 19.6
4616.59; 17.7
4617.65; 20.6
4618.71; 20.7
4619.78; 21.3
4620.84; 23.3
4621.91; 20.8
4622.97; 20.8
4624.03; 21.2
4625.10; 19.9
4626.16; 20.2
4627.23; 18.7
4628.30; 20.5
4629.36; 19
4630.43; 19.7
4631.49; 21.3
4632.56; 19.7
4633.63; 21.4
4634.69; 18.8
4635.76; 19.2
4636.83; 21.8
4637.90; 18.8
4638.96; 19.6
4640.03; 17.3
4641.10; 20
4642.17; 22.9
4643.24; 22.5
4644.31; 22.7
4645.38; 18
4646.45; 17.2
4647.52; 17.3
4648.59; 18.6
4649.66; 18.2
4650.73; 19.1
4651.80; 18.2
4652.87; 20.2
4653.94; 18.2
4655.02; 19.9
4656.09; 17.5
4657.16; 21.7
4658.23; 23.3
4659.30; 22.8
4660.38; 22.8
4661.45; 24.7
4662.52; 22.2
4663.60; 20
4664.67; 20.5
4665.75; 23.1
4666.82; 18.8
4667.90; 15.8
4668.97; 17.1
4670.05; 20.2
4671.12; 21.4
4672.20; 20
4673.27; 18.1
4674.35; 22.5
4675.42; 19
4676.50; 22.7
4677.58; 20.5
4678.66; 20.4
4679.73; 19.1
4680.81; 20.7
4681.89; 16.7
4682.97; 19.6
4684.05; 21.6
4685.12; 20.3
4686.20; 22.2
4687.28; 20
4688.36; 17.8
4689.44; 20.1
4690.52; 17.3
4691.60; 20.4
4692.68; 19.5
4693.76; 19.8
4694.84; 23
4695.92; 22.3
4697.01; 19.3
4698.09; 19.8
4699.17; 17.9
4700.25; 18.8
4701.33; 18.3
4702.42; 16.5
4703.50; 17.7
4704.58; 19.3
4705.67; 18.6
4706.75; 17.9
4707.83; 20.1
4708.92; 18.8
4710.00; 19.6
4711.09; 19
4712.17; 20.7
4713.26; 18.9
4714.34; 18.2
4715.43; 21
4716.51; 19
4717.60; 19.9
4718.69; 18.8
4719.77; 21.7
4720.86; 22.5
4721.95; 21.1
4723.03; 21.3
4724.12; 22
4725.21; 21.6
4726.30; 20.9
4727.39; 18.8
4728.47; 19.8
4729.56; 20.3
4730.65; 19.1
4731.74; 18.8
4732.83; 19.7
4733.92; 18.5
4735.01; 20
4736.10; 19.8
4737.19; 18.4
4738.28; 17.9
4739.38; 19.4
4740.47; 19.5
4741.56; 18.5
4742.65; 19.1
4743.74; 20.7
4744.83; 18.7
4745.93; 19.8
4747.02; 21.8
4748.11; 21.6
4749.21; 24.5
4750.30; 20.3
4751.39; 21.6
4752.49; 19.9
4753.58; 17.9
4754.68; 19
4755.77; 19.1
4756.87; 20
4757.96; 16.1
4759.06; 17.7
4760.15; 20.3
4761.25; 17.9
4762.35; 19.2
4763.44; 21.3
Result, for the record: 2.3 A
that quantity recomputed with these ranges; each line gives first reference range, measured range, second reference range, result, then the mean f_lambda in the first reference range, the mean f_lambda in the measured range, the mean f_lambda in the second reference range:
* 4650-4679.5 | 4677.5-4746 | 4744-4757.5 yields 2.4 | 20.4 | 19.6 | 20.3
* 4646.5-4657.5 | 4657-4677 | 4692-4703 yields -1.9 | 18.8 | 20.9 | 19.5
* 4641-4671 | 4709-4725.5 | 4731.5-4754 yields -0.3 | 20.1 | 20.3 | 19.9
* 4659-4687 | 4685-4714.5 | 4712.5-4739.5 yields 1.2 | 20.5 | 19.4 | 19.9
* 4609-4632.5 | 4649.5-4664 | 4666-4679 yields -0.5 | 20.6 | 20.7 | 19.8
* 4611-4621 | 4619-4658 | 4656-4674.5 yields 1.2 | 20.4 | 19.9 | 20.7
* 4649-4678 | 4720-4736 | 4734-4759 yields -0.4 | 20.3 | 20.3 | 19.6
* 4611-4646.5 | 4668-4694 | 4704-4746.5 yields 0.2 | 20.2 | 19.8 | 19.7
